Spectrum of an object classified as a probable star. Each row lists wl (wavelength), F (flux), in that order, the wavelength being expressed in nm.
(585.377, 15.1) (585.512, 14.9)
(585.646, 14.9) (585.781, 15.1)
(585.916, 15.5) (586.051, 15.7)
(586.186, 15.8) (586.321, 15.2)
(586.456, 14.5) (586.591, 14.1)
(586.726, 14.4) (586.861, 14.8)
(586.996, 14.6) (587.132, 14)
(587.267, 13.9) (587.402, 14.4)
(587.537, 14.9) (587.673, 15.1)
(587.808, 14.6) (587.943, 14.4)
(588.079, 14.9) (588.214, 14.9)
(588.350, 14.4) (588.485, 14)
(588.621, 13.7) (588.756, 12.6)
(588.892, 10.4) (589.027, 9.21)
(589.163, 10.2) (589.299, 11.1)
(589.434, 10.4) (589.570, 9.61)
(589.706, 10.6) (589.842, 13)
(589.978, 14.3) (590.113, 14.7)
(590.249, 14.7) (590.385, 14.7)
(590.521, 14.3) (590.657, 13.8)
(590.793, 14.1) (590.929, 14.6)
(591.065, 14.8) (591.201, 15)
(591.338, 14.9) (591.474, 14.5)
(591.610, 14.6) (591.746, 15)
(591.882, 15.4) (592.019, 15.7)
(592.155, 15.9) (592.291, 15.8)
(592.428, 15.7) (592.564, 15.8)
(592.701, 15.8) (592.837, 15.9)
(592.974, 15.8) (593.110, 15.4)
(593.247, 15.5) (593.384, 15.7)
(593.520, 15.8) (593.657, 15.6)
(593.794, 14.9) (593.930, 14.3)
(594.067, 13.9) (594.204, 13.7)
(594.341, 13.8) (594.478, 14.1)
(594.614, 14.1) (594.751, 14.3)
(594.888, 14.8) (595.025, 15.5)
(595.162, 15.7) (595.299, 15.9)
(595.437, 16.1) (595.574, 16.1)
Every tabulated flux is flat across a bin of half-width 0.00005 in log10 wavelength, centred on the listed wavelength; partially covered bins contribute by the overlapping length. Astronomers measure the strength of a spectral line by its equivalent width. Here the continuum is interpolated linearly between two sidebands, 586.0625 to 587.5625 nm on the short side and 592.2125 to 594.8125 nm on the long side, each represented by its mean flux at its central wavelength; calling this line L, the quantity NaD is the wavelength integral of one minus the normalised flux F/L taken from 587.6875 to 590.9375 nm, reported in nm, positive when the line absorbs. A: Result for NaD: 0.38 nm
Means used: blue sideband 14.6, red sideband 15.1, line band 13.1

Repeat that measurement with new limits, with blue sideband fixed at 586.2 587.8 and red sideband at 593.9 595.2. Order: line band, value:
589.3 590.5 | 0.15 nm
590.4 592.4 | -0.06 nm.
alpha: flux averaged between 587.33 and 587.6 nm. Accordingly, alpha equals 14.7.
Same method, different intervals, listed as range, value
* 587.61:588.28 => 14.8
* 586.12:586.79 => 14.8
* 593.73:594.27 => 14.2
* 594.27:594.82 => 14.1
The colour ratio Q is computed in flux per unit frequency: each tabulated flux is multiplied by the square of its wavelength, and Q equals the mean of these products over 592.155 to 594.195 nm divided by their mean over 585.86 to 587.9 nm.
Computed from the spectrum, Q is 1.1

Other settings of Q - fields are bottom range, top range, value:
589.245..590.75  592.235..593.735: 1.23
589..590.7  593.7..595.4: 1.20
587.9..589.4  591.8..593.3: 1.26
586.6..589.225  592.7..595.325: 1.12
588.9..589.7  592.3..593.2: 1.56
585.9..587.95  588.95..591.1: 0.87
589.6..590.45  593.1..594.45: 1.11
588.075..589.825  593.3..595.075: 1.25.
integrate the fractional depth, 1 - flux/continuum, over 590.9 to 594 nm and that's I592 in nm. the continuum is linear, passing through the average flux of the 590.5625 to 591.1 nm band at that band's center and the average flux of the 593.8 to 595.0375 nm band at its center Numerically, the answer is -0.23 nm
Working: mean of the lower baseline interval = 14.3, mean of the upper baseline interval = 14.3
